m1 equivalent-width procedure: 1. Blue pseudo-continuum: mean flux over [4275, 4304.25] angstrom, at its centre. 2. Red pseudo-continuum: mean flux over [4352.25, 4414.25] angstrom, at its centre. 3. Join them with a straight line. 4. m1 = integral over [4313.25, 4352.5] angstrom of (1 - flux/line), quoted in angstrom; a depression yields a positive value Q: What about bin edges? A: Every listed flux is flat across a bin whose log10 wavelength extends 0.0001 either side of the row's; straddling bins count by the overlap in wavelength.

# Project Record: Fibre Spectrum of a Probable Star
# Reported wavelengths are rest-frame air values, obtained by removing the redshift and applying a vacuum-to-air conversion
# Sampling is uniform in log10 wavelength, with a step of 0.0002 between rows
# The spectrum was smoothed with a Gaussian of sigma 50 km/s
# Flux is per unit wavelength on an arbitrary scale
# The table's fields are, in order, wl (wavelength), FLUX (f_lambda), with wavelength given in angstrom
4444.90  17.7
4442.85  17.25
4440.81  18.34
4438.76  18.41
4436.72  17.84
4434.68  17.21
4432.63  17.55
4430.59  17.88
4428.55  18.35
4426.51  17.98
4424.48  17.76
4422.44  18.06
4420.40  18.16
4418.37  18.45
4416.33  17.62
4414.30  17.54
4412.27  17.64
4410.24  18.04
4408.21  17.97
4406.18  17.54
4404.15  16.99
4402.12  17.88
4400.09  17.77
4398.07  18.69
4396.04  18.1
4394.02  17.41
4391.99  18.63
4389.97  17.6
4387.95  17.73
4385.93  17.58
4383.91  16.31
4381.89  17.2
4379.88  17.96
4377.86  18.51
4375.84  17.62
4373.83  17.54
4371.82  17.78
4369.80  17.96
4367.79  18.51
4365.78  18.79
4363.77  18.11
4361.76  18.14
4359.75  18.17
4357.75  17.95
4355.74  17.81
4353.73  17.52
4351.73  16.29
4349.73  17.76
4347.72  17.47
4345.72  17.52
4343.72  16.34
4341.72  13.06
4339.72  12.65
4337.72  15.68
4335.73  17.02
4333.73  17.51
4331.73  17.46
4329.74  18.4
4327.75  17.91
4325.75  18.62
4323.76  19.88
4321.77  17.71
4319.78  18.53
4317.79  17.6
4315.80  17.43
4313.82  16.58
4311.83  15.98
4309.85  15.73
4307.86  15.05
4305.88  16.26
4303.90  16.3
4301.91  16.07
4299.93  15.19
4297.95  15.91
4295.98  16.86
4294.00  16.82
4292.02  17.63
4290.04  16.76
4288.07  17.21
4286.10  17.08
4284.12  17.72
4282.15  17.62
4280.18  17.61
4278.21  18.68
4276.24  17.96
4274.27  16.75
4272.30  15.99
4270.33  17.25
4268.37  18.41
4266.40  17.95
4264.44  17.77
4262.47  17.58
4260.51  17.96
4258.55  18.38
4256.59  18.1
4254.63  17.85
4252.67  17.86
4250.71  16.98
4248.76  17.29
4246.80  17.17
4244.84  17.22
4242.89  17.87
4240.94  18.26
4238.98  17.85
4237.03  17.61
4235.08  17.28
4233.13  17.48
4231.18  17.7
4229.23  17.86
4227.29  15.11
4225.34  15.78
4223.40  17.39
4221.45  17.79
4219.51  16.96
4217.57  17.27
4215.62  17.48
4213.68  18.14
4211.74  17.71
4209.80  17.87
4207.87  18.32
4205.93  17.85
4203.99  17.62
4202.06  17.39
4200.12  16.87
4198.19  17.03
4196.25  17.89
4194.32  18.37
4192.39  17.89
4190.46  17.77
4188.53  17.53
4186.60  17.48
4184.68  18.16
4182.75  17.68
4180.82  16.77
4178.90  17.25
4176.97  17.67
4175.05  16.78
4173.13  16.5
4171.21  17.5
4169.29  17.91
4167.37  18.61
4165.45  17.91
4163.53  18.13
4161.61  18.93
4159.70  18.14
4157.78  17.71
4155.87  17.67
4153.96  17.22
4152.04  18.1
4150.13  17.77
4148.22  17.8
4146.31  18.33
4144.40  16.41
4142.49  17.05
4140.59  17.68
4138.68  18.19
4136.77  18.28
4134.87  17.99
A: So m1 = 0.7 angstrom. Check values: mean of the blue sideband 17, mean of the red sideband 17.8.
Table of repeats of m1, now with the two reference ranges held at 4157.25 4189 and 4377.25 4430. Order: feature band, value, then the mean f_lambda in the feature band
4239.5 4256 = 0.1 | 17.6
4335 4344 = 1.5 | 14.8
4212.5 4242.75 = 0.6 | 17.3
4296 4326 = 1.6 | 16.8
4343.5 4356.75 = 0.4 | 17.3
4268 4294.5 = 0.6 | 17.4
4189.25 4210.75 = 0.0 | 17.7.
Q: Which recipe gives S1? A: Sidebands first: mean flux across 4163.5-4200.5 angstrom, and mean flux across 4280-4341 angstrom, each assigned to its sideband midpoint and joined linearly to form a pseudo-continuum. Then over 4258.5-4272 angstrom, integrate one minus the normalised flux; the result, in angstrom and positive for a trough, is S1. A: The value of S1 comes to -0.5 angstrom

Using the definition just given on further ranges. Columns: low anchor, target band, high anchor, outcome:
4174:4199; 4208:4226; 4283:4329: -0.03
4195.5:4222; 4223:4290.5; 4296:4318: -2.35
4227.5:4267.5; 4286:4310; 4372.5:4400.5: 1.80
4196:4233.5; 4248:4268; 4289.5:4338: -0.68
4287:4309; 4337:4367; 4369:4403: 0.58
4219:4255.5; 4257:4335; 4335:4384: -0.06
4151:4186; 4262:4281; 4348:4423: 0.17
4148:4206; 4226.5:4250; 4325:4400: 0.25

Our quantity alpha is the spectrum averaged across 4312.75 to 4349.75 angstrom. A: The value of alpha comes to 17.1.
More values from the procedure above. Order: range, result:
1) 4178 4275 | 17.5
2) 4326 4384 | 17.3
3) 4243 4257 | 17.5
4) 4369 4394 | 17.7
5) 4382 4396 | 17.6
